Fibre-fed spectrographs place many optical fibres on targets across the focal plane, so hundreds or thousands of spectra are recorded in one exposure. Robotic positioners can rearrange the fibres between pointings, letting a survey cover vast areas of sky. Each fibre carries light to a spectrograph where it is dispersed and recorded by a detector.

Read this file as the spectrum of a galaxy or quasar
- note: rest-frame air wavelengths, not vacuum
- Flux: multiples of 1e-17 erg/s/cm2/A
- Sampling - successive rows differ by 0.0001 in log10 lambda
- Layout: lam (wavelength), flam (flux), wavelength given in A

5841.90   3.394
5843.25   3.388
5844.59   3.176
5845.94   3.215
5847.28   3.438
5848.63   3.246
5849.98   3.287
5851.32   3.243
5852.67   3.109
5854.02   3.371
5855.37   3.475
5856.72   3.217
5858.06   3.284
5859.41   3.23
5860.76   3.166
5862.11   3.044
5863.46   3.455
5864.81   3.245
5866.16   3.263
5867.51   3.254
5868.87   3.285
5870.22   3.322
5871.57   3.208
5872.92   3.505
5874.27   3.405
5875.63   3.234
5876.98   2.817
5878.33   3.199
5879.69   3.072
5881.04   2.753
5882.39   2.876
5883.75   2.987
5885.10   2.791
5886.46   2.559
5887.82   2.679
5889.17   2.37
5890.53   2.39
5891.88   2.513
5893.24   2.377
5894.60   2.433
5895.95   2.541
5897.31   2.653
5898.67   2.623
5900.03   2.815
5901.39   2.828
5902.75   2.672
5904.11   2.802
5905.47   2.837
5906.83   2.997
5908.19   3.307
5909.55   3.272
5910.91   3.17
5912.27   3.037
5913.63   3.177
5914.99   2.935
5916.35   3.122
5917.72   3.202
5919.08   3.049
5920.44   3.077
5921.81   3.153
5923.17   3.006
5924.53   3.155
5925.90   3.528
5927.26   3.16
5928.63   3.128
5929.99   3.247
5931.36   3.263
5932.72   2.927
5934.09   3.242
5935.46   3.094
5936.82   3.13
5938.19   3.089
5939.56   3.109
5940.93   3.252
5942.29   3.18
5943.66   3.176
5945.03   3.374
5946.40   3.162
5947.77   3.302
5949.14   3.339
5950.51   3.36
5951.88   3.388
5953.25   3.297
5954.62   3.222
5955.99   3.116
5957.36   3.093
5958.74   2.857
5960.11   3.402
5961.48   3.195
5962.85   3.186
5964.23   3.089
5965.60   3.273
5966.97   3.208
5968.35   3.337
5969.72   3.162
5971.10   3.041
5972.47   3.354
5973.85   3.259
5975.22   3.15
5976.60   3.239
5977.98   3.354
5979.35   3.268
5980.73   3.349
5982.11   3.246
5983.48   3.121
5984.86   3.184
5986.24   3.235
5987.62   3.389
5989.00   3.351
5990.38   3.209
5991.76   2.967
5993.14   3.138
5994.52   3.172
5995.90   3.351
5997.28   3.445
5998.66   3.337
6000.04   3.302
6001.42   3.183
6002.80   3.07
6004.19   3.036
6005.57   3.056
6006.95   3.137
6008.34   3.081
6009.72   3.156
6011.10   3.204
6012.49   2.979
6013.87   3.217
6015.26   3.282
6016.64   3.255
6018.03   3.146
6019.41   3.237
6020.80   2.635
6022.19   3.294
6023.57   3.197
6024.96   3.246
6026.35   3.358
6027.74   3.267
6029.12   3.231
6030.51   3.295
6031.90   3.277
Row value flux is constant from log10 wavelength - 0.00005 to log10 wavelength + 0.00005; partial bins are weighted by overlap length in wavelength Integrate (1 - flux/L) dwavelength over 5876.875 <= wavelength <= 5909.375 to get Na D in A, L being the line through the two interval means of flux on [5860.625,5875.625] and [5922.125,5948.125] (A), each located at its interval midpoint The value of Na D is 5.0 A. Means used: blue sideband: 3.29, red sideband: 3.18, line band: 2.75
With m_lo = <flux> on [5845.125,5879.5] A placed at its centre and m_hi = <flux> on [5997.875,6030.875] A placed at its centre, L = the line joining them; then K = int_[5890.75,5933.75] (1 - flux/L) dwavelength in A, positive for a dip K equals 3.5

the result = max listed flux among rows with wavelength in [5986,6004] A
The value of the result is 3.445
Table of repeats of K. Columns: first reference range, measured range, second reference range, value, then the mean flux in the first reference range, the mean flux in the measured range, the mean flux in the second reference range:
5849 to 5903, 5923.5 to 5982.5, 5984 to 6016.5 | -1.8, 2.99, 3.21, 3.2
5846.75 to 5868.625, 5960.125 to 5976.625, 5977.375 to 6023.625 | 0.0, 3.27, 3.21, 3.19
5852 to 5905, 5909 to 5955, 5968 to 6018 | -1.6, 2.97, 3.19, 3.21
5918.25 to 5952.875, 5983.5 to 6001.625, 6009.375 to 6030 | -0.3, 3.2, 3.25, 3.18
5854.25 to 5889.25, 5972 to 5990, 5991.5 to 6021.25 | -0.6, 3.12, 3.27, 3.16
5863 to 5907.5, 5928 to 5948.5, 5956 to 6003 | -0.7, 2.9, 3.18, 3.22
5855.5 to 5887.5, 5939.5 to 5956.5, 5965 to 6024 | -0.4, 3.14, 3.26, 3.2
